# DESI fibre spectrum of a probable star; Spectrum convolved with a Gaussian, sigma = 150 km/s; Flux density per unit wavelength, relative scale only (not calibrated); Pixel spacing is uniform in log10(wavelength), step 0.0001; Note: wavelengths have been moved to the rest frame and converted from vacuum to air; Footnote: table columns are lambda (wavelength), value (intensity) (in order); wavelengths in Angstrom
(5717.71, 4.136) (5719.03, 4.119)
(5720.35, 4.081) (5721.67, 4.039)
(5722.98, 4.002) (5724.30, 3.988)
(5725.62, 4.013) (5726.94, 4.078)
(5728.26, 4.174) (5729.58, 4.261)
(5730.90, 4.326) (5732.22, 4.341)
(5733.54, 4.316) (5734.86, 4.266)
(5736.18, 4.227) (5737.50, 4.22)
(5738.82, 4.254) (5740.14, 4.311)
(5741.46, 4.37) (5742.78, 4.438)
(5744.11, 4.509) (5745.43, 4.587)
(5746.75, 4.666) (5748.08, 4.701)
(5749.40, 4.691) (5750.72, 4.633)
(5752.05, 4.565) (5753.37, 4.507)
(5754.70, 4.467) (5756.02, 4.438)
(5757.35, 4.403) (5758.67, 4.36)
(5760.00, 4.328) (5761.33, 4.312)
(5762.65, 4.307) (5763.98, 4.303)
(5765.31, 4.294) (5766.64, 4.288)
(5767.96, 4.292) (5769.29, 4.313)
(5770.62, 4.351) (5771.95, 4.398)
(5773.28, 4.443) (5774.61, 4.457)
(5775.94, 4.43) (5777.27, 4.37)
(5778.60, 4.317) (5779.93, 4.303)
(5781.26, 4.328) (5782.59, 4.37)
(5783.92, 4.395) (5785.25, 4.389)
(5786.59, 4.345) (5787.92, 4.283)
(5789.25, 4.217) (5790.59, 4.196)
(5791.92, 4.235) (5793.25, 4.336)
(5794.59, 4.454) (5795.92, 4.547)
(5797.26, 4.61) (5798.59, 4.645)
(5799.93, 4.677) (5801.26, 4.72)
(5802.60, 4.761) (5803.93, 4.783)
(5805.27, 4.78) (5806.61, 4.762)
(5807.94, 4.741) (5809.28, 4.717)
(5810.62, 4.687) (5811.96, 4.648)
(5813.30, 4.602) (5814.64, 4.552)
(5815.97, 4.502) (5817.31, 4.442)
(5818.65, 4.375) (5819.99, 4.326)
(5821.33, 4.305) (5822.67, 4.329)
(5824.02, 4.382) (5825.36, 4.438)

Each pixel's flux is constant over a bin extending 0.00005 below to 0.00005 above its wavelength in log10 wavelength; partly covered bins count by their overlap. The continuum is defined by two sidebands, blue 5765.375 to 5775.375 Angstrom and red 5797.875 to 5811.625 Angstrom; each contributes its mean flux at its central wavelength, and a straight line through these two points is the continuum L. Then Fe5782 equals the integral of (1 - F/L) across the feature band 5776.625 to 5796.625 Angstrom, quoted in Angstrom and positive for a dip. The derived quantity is 0.8 Angstrom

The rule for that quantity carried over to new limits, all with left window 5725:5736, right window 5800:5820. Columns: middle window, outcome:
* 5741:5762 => -0.8 Angstrom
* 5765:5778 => 0.2 Angstrom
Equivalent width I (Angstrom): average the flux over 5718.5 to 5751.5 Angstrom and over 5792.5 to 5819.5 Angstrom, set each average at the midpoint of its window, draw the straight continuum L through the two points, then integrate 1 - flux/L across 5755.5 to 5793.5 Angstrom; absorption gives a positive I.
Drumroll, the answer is 1.2 Angstrom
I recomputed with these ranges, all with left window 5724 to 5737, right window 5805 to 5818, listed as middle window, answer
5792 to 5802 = 0.0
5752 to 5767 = -0.1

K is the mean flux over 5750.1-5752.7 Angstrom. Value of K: 4.59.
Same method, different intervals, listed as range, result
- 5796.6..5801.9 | 4.67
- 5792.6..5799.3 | 4.52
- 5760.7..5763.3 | 4.32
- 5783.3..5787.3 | 4.37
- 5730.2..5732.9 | 4.33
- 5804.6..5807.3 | 4.77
